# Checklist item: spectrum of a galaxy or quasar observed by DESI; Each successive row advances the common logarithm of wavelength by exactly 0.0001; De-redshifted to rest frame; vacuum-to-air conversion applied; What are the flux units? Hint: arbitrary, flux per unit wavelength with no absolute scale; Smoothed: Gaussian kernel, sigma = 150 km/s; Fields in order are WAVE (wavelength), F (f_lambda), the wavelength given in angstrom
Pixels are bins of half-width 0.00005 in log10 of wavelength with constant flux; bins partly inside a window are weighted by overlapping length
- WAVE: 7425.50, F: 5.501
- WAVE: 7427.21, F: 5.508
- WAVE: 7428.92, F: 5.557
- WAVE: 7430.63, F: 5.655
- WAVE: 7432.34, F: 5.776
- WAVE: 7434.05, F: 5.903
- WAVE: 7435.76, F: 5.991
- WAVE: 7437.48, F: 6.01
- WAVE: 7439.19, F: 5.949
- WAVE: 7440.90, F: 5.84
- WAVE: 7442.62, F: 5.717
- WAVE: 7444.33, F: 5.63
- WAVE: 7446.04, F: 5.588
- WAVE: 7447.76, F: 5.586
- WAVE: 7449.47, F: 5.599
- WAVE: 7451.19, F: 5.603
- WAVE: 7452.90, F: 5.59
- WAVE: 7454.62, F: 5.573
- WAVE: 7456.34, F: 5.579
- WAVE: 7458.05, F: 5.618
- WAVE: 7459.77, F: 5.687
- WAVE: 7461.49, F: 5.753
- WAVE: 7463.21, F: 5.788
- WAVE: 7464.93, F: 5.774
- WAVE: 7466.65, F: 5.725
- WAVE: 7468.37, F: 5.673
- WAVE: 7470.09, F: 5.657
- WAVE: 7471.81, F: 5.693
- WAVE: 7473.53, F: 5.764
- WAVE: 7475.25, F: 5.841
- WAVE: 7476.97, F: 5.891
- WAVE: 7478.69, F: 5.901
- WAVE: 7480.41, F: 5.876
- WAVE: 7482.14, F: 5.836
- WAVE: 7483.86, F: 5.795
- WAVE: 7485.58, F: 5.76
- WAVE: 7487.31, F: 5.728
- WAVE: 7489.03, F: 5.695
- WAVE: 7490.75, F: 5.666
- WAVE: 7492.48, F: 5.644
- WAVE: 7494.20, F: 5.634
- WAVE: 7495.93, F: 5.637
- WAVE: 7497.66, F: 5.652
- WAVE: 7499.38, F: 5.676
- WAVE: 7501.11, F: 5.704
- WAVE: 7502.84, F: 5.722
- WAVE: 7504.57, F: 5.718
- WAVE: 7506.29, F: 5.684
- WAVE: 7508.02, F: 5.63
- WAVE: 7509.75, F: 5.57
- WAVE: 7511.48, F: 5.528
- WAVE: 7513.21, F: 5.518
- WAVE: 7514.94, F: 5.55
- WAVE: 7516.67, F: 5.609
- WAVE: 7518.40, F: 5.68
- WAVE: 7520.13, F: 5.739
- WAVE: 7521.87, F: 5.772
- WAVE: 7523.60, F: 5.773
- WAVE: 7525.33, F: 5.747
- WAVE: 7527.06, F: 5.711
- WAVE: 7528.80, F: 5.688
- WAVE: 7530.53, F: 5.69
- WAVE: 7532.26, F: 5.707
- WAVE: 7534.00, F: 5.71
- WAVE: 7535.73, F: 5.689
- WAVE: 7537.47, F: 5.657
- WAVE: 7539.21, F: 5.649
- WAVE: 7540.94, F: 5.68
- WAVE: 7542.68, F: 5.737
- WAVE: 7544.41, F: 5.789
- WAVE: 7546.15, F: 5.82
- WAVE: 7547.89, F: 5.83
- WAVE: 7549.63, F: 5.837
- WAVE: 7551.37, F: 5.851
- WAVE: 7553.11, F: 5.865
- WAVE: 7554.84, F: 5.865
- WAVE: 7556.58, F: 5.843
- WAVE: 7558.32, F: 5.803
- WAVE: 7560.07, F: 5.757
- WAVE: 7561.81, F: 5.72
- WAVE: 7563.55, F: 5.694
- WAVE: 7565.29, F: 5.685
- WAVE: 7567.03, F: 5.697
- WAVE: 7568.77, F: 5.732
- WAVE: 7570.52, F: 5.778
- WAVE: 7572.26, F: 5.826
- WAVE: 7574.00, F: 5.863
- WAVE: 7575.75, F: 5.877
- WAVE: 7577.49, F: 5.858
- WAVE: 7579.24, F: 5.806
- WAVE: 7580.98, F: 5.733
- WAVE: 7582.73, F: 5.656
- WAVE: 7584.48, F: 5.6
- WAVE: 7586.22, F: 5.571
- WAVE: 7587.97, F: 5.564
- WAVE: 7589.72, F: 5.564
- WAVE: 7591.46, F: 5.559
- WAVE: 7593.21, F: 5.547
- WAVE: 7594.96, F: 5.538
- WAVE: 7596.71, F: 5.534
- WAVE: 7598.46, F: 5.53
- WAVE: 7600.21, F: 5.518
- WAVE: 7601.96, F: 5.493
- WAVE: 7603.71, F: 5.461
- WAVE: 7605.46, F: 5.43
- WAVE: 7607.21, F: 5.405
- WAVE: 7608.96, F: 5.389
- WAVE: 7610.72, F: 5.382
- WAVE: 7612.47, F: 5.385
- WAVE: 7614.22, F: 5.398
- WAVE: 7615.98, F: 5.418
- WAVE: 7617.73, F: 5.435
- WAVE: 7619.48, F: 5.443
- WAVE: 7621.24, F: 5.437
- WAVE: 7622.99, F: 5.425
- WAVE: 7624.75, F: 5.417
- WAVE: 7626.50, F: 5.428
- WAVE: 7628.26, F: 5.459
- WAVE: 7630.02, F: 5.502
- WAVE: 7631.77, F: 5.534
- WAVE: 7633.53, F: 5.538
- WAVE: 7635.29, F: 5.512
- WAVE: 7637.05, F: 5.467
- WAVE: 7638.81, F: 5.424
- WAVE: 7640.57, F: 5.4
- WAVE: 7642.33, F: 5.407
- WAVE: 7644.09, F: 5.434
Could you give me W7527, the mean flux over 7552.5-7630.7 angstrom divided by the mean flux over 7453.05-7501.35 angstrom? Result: 1.0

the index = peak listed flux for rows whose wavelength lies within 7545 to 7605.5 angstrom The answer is 5.877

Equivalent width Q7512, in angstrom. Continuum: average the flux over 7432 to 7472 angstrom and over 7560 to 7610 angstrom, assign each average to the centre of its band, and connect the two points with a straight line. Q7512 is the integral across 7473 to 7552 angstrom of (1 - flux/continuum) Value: -0.5 angstrom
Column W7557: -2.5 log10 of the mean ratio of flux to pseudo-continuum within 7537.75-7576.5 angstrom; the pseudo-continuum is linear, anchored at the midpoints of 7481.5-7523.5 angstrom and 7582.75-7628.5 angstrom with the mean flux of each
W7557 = -0.04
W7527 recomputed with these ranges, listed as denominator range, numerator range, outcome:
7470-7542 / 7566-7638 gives 0.97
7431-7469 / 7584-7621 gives 0.96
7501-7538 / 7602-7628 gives 0.96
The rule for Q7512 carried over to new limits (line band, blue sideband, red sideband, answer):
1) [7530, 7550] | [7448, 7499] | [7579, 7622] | -0.5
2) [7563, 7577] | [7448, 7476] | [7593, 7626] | -0.7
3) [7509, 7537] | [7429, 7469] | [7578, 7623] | -0.2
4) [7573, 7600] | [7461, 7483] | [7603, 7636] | -0.6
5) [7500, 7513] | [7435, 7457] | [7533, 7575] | 0.2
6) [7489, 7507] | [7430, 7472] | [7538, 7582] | 0.2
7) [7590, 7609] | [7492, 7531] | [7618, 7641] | 0.0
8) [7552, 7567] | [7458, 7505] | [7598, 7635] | -0.6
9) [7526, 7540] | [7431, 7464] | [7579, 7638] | -0.2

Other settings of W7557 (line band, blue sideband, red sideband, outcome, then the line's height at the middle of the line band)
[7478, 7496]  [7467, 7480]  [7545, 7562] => 0.007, 5.79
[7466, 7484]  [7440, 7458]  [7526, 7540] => -0.026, 5.65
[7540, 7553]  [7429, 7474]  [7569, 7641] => -0.036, 5.61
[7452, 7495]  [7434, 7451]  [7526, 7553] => 0.006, 5.76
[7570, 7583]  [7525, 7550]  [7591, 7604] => -0.041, 5.59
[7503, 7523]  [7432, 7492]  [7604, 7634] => 0.001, 5.64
